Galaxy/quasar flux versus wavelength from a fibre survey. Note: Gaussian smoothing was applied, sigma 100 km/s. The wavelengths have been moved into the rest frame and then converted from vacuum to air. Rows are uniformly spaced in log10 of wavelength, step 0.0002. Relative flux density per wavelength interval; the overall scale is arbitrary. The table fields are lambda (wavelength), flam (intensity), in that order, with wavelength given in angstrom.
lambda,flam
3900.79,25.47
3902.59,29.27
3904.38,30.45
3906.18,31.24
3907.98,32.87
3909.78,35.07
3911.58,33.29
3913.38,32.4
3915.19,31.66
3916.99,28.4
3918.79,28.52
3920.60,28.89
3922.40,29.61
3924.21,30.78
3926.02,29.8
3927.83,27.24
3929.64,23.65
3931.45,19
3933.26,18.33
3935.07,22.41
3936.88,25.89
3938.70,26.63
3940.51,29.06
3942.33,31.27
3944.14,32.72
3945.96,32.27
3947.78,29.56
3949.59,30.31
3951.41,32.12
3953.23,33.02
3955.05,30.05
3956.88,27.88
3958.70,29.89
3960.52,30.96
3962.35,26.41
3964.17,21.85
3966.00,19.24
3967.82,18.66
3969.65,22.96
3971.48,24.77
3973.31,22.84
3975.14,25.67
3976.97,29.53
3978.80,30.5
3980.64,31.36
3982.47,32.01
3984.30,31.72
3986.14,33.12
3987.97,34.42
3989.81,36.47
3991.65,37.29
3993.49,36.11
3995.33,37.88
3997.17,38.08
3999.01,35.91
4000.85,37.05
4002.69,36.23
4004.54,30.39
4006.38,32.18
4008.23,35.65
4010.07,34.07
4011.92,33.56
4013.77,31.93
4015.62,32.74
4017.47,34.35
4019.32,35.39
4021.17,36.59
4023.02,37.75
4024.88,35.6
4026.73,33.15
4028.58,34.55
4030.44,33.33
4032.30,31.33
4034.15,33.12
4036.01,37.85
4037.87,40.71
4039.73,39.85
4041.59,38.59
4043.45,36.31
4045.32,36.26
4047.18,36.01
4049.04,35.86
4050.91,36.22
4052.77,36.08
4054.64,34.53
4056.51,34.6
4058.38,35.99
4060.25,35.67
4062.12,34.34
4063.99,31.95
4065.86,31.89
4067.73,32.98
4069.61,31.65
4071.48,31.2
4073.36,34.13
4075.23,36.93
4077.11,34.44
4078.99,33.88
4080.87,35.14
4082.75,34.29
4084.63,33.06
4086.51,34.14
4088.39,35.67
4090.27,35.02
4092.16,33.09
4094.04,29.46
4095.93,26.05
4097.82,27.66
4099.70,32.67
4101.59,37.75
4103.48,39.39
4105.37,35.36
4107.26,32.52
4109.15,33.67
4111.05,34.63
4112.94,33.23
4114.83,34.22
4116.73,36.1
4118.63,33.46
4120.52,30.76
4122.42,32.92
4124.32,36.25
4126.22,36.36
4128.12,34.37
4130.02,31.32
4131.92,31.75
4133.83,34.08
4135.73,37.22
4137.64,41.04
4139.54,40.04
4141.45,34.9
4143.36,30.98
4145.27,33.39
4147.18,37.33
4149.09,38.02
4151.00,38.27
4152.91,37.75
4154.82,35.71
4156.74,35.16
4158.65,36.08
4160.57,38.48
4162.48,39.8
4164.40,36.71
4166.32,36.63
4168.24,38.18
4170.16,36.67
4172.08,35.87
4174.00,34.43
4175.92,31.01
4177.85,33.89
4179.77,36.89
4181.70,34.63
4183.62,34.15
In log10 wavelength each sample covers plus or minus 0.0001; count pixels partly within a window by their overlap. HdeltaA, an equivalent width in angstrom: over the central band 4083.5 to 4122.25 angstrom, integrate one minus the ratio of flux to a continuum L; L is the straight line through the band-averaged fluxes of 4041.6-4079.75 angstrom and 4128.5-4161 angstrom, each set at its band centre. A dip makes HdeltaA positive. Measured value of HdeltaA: 2.07 angstrom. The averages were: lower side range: 34.6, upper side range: 35.9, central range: 33.4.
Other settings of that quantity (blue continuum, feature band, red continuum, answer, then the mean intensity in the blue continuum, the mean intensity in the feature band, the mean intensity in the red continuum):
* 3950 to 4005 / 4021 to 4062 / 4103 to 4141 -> -4.3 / 30.5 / 35.9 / 34.9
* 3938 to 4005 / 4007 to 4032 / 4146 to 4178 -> -1.9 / 30.5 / 34.4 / 36.5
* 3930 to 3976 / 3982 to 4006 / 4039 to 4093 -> -4.6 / 26.5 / 35.1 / 34.8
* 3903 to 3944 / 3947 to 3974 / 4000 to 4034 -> 3.5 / 28.6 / 26.7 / 34.2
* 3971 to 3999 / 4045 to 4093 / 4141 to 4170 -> 0.0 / 32.4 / 34.4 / 36.5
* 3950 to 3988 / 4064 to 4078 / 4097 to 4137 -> -0.4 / 27.9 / 33.2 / 34.2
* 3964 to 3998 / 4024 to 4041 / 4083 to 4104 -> -2.3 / 29.9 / 35.6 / 33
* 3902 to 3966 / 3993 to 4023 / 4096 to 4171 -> -3.6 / 28.8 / 35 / 35.3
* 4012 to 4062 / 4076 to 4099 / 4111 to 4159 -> 1.7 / 35.5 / 32.7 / 35.2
